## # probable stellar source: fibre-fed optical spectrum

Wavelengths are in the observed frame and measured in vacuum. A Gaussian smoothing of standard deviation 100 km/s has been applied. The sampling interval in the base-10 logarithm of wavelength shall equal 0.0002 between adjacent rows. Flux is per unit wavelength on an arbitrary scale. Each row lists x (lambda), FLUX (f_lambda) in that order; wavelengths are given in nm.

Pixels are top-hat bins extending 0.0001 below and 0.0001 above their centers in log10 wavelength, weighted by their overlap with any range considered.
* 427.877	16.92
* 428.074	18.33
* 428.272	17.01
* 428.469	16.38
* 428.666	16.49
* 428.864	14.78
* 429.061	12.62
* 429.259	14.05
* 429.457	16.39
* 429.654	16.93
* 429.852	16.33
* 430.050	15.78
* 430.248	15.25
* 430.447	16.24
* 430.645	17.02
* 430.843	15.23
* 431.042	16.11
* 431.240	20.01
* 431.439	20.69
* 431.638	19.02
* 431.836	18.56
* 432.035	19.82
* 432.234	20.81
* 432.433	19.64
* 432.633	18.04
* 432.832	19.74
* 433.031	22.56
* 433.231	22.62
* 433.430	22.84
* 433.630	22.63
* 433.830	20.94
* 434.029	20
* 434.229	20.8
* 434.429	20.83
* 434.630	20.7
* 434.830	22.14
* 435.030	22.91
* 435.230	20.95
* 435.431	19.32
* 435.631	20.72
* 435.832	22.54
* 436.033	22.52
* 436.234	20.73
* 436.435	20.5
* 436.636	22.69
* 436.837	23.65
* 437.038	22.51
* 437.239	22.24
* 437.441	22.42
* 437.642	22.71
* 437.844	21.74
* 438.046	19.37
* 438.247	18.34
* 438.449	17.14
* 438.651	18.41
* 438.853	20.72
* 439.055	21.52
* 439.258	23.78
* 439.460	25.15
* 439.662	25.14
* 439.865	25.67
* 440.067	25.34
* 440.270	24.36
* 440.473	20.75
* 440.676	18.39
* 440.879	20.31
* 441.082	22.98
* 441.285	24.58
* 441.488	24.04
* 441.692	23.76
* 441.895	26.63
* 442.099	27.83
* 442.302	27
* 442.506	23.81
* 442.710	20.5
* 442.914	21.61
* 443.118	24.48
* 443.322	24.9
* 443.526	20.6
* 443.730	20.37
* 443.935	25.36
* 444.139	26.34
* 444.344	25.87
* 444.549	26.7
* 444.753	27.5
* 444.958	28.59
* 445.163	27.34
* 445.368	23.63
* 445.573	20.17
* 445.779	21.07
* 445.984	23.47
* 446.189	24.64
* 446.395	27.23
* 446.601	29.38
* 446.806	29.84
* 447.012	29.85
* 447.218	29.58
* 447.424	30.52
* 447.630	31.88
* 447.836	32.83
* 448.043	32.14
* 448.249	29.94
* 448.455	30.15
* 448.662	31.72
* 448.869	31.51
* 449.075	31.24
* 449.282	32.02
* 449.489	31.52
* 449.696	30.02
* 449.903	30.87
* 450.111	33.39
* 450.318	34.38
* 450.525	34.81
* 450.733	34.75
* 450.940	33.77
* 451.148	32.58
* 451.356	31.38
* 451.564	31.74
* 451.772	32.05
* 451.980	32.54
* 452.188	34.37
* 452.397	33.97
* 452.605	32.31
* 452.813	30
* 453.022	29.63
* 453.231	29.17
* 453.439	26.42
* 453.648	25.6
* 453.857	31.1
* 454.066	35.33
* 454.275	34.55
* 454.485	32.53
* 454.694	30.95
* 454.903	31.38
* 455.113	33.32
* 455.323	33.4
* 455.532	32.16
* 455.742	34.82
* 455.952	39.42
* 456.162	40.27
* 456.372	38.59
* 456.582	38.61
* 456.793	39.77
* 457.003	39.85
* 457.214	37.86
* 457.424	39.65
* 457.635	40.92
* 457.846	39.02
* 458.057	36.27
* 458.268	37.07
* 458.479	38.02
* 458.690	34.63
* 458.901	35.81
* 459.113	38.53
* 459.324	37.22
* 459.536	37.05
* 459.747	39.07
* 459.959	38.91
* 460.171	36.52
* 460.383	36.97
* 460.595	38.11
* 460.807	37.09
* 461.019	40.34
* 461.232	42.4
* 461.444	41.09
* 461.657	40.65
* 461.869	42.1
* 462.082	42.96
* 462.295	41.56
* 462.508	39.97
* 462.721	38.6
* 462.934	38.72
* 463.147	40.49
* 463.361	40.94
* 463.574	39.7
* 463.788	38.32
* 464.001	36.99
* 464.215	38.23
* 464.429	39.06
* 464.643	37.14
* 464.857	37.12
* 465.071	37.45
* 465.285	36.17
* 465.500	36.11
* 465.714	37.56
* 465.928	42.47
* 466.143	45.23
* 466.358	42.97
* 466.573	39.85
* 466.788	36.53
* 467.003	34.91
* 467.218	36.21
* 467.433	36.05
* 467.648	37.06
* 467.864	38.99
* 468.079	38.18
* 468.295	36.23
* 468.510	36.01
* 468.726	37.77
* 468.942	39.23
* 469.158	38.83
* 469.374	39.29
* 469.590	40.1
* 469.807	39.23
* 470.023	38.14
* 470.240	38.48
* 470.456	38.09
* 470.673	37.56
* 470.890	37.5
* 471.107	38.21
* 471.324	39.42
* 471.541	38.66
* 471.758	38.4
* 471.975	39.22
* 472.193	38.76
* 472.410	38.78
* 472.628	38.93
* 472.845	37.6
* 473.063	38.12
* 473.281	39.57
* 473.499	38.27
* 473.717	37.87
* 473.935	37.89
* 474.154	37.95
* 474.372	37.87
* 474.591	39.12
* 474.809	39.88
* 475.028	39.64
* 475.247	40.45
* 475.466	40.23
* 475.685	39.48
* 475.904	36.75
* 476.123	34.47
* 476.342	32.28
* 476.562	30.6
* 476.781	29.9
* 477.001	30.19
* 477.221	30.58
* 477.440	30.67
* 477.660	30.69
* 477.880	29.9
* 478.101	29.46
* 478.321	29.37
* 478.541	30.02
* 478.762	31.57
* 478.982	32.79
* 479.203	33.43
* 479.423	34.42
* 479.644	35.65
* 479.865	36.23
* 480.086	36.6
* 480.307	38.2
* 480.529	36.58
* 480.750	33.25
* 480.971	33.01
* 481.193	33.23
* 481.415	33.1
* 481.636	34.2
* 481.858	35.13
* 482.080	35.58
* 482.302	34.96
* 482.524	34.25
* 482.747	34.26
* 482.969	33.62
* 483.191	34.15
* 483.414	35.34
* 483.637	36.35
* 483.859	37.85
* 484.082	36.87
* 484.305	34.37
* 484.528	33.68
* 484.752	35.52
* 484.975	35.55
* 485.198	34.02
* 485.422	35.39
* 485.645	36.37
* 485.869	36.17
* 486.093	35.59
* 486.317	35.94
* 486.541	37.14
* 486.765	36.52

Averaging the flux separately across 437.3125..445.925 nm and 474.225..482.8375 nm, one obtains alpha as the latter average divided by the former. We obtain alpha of 1.48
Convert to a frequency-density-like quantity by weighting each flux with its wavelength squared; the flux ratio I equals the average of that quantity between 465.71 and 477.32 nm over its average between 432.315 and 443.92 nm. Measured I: 1.98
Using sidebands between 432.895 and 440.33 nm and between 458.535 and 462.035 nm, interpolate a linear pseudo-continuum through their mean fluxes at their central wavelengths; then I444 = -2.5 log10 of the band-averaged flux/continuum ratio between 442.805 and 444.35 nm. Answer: 0.14 mag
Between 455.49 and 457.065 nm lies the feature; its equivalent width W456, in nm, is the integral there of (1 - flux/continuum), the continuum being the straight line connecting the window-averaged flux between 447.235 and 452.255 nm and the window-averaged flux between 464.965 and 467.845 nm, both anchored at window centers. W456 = -0.16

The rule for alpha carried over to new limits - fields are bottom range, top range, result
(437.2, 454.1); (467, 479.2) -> 1.35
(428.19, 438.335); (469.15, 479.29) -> 1.85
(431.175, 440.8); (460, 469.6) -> 1.82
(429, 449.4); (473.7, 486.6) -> 1.52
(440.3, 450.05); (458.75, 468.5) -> 1.46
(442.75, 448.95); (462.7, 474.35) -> 1.43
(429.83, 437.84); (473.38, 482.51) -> 1.70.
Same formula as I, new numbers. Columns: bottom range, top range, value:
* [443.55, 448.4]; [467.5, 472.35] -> 1.57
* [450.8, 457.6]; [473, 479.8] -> 1.13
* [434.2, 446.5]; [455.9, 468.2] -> 1.86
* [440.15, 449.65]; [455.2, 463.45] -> 1.56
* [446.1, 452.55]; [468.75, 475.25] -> 1.35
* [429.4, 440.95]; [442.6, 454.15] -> 1.50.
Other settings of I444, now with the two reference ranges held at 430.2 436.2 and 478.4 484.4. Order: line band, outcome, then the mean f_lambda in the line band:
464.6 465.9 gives -0.24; 37.3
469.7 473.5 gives -0.21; 38.5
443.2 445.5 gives -0.07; 25.1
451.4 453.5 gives -0.21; 31.3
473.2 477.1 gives -0.13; 36.8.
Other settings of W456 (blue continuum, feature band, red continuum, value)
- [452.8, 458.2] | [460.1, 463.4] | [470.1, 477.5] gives -0.40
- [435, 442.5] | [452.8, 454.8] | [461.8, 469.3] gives 0.07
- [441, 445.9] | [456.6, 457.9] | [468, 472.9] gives -0.33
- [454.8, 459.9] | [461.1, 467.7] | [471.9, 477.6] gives -0.39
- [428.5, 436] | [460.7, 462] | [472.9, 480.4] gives -0.49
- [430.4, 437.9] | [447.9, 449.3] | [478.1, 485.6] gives -0.36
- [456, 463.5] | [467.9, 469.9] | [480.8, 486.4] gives -0.05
